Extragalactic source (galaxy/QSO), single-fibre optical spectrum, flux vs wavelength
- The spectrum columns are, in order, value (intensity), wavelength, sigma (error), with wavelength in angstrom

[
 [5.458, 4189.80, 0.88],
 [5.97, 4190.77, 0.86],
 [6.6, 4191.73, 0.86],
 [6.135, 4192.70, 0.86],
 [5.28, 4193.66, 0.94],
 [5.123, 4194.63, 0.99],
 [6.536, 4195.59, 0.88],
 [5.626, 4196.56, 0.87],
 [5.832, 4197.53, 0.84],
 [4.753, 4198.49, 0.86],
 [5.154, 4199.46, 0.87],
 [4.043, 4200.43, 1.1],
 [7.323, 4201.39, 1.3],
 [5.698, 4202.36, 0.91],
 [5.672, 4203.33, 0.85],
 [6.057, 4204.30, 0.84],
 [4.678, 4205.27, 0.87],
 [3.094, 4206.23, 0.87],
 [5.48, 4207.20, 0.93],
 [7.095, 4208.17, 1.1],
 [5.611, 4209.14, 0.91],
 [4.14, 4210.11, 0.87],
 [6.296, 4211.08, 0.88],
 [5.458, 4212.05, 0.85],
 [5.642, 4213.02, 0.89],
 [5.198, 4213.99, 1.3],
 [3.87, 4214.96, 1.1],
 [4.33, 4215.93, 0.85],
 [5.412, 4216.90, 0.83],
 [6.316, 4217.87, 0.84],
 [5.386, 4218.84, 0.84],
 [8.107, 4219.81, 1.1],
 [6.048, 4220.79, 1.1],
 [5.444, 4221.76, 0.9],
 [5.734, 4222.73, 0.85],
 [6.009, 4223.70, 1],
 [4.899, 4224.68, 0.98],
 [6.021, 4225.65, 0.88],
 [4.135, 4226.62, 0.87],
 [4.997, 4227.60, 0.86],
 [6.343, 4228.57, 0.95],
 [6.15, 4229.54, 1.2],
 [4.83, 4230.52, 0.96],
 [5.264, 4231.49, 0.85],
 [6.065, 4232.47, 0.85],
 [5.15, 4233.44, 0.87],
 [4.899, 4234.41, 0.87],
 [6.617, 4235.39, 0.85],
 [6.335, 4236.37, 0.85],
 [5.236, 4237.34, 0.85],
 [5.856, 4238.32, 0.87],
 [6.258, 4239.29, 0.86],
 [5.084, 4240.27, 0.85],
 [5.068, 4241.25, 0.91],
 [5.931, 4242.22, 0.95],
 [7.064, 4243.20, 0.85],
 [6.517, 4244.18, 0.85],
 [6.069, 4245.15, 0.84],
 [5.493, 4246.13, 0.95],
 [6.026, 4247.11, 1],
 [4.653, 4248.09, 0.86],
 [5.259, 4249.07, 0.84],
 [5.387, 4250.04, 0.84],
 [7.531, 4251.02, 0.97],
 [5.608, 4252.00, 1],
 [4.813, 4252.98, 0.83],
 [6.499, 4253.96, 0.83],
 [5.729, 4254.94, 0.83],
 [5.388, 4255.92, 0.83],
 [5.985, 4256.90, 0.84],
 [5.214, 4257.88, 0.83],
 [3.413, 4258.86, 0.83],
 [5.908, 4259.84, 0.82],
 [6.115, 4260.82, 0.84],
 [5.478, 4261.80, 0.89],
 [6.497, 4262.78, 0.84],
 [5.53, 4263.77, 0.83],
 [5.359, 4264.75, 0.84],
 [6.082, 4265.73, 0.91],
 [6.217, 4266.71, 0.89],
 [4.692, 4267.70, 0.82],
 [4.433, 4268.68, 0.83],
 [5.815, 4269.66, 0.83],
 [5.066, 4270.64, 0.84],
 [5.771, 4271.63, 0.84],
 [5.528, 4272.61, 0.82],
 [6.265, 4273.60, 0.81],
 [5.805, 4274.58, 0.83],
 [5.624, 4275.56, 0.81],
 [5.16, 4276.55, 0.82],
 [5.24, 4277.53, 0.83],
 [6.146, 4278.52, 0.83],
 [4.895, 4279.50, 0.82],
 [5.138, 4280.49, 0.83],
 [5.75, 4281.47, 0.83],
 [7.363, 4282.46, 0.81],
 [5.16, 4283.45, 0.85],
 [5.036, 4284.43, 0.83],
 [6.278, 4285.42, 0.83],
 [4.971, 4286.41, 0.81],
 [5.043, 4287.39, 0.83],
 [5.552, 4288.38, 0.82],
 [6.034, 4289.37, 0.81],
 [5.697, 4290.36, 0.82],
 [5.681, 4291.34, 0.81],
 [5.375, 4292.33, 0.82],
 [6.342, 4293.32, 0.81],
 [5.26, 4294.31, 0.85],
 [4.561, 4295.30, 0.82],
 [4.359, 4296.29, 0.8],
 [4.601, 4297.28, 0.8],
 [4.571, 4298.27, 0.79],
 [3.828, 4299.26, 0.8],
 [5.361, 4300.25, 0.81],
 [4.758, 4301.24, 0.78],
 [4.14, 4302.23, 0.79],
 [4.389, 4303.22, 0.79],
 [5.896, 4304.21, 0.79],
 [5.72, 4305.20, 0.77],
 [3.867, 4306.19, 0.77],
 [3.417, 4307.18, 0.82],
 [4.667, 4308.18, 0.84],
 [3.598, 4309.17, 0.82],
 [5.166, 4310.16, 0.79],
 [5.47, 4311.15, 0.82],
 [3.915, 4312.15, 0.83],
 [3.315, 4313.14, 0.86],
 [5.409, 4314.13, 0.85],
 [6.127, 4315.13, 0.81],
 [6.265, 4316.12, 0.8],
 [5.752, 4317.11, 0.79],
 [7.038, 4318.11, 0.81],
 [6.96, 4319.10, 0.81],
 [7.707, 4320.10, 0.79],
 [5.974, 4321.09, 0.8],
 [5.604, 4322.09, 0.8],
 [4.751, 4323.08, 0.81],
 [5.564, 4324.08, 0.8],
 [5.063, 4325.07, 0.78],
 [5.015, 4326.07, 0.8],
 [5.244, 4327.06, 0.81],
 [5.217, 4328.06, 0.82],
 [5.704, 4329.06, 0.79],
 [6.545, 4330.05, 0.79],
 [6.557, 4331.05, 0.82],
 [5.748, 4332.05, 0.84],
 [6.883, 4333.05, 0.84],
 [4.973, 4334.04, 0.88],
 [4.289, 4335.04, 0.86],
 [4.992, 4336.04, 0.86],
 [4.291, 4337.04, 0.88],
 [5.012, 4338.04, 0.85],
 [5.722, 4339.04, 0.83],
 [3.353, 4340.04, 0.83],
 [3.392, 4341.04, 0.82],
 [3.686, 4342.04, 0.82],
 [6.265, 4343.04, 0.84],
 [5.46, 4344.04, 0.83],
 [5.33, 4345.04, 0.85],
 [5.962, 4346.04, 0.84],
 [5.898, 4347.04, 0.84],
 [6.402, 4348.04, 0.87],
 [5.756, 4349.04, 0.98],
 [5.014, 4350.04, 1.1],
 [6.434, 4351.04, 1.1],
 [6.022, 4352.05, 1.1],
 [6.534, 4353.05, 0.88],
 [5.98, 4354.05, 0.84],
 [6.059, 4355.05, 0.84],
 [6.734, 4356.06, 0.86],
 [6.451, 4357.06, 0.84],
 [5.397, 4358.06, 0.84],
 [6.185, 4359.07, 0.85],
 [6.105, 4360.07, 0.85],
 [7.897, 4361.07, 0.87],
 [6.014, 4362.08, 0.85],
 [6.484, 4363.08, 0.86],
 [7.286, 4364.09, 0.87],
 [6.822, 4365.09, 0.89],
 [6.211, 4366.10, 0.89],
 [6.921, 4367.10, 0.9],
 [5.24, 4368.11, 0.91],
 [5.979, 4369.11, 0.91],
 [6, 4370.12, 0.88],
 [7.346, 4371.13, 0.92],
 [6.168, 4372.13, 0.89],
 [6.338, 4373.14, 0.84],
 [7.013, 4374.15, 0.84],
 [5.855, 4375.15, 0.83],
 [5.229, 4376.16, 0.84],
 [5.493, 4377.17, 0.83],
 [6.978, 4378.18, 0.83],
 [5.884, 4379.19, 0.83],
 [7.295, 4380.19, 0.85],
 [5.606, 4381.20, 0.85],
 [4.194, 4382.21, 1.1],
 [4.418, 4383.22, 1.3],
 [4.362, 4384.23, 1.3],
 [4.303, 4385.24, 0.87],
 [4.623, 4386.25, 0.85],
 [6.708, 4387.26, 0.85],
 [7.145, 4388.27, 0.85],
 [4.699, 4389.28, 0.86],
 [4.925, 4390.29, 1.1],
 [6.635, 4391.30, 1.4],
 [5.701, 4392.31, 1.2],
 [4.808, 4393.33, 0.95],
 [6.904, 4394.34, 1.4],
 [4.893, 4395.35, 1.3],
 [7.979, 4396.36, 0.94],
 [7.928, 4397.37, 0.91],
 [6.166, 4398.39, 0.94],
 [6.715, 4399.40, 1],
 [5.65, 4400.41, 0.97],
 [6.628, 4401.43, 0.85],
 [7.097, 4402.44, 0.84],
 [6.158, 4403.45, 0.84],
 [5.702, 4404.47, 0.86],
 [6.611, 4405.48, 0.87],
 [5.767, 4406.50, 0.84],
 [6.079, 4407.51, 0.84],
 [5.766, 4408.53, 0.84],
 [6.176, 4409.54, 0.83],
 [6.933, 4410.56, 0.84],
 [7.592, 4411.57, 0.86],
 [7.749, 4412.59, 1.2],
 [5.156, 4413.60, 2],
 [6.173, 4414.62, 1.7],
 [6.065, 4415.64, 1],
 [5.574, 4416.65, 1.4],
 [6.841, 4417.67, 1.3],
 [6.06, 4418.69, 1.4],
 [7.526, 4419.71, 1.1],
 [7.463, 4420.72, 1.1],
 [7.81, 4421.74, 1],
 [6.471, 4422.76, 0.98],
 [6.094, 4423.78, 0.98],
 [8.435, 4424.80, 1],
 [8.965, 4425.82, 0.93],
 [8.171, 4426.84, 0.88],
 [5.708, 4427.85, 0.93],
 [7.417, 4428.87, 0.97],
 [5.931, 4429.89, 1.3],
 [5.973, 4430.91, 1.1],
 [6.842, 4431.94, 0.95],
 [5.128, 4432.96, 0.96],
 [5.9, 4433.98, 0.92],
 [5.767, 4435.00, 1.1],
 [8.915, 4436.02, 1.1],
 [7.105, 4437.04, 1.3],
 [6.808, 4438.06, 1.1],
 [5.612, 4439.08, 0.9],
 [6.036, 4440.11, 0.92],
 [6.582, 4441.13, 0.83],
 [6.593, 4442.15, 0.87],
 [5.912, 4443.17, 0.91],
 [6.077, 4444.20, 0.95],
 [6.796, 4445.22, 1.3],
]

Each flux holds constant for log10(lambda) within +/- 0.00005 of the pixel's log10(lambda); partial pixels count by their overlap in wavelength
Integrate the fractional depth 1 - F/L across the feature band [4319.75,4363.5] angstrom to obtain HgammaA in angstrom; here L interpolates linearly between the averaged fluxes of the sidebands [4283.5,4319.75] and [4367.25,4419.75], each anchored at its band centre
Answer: -0.9 angstrom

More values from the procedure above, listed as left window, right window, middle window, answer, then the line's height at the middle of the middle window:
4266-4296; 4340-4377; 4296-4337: 3.8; 5.75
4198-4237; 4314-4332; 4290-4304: 2.1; 5.82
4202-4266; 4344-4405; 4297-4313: 3.5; 5.84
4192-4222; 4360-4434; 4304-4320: 2.0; 5.96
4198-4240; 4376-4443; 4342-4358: 0.4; 6.07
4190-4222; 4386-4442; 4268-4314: 6.2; 5.94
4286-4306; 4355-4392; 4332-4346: 1.6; 5.61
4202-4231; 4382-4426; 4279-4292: 0.4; 5.76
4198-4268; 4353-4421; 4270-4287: 0.5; 5.76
